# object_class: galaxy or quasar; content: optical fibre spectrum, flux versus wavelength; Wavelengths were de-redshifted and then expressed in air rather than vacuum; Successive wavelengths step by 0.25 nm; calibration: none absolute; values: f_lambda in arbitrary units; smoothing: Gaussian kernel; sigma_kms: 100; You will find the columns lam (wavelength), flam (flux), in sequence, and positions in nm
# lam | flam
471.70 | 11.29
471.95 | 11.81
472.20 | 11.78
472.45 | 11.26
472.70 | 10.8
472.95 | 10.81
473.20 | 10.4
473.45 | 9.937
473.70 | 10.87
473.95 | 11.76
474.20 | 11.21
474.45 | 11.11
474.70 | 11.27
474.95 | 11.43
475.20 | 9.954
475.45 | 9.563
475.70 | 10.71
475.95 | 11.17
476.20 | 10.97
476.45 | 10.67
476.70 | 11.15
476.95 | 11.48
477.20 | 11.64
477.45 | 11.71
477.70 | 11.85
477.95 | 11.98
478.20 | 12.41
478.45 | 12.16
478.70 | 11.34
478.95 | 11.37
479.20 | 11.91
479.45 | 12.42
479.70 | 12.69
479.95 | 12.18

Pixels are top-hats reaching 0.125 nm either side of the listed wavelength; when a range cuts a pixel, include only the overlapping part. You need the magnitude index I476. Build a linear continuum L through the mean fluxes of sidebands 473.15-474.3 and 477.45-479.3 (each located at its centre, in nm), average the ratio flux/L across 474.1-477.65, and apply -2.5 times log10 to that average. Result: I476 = 0.03 mag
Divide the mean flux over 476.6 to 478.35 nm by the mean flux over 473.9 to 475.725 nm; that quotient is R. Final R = 1.08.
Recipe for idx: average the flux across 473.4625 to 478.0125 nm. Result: 11.1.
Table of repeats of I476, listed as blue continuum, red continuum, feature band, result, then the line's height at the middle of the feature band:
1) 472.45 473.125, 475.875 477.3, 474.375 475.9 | 0.04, 11.1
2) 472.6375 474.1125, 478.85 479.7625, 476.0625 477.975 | 0.02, 11.6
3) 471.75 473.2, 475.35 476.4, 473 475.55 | 0.01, 10.9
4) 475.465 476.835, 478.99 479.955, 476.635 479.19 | -0.02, 11.6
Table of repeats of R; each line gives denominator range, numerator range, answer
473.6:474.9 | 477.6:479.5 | 1.06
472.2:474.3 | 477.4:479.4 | 1.09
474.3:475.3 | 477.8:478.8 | 1.09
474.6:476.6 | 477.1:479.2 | 1.10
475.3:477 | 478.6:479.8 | 1.11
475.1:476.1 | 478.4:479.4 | 1.13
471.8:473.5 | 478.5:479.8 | 1.08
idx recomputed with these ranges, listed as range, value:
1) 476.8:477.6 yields 11.6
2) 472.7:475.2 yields 10.9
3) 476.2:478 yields 11.4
